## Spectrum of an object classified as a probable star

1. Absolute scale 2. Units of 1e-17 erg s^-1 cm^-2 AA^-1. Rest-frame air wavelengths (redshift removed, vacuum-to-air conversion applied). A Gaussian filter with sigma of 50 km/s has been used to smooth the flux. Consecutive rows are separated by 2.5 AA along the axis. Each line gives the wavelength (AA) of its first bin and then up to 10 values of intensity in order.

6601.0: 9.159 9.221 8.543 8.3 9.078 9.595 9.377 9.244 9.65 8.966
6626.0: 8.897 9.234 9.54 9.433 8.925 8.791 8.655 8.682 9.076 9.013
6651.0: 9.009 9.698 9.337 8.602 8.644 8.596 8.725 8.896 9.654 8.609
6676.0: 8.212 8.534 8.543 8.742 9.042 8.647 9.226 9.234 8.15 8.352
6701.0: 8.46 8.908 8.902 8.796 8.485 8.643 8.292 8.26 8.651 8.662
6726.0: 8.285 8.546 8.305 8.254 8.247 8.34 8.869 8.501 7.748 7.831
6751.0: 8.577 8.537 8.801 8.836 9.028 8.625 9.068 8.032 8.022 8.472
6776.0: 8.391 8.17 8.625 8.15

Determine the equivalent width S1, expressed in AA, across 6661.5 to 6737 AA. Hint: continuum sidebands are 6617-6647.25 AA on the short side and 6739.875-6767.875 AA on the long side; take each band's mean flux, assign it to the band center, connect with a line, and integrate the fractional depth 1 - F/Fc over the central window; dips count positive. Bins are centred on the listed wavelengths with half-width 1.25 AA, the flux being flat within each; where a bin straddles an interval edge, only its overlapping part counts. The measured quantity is 1.5 AA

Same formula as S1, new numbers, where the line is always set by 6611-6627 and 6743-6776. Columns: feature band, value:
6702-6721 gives 0.28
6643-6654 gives 0.03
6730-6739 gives 0.34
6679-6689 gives 0.19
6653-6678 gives 0.41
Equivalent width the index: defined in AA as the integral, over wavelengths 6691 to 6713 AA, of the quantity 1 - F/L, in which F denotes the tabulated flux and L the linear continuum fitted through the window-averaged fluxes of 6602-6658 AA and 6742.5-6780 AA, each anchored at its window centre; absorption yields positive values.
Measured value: 0.12 AA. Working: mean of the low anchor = 9.1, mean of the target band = 8.69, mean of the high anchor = 8.44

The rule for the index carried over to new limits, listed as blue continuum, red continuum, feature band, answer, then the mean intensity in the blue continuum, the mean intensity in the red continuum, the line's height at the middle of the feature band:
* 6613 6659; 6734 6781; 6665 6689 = 0.4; 9.14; 8.45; 8.91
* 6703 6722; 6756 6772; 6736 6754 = 0.6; 8.61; 8.63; 8.62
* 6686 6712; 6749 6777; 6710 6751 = 1.3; 8.73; 8.56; 8.65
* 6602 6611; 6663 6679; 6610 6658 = -2.2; 8.76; 8.76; 8.76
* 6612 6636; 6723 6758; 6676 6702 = 0.4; 9.3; 8.4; 8.8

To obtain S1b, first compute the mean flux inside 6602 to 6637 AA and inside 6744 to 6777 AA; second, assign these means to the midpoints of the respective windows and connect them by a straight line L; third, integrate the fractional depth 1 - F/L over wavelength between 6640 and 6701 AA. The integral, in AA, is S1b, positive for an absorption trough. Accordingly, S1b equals 0.5 AA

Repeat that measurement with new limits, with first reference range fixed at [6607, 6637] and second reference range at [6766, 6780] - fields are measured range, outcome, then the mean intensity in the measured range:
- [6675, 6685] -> 0.4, 8.53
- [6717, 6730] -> 0.2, 8.47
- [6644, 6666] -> 0.0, 8.97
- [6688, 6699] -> 0.0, 8.75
